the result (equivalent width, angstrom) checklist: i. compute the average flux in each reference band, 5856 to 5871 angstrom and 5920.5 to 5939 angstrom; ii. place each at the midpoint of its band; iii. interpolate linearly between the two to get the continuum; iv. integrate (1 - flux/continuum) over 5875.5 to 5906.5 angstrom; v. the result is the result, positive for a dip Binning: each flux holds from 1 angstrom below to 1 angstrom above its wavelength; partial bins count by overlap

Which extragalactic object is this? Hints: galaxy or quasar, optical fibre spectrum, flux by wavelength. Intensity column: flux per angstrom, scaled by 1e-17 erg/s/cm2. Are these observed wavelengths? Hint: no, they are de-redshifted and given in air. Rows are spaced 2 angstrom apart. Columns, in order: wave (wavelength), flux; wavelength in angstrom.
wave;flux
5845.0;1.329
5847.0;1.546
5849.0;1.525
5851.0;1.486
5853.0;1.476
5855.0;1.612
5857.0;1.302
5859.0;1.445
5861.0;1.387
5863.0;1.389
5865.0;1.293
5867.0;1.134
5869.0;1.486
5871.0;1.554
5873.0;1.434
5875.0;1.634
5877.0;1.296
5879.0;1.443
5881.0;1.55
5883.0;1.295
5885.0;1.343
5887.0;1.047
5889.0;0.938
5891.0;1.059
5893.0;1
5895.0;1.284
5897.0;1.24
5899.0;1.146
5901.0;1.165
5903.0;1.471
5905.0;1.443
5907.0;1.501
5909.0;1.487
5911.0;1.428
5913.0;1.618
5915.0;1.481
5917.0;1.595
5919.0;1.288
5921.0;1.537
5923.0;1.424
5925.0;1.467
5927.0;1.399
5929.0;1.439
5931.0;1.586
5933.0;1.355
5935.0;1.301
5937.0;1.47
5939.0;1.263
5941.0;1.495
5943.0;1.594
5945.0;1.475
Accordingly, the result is 2.9 angstrom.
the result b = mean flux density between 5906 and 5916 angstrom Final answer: 1.5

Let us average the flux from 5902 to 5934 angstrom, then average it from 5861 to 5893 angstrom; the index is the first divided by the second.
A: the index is 1.12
